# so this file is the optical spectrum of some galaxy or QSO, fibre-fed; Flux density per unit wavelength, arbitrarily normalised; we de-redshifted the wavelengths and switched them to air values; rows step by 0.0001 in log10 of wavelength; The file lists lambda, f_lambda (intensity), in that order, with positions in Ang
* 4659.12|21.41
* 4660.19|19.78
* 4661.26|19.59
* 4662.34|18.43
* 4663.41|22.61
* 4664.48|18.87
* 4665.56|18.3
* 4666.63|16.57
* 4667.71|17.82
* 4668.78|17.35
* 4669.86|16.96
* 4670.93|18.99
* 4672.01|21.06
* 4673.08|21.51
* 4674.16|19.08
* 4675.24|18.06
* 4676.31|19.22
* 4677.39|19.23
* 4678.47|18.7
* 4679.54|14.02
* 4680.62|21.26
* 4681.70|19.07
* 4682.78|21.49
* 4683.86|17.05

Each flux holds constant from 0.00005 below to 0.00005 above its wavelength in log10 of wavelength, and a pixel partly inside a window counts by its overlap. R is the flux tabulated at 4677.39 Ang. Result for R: 19.23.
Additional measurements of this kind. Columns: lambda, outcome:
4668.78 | 17.35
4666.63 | 16.57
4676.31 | 19.22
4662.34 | 18.43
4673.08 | 21.51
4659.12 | 21.41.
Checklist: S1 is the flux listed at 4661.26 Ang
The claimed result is 19.59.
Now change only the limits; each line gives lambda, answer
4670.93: 18.99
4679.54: 14.02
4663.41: 22.61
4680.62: 21.26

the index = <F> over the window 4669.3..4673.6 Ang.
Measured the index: 19.6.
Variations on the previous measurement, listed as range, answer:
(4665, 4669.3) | 17.5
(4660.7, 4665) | 19.9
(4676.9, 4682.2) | 18.4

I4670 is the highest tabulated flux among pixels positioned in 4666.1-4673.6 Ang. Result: 21.51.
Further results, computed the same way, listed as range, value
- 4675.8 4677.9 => 19.23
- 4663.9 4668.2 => 18.87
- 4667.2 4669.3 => 17.82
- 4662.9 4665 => 22.61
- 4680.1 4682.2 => 21.26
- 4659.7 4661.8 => 19.78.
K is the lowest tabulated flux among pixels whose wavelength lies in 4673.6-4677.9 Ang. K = 18.06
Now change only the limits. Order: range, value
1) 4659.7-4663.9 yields 18.43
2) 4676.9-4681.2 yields 14.02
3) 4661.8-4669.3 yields 16.57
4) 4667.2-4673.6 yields 16.96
